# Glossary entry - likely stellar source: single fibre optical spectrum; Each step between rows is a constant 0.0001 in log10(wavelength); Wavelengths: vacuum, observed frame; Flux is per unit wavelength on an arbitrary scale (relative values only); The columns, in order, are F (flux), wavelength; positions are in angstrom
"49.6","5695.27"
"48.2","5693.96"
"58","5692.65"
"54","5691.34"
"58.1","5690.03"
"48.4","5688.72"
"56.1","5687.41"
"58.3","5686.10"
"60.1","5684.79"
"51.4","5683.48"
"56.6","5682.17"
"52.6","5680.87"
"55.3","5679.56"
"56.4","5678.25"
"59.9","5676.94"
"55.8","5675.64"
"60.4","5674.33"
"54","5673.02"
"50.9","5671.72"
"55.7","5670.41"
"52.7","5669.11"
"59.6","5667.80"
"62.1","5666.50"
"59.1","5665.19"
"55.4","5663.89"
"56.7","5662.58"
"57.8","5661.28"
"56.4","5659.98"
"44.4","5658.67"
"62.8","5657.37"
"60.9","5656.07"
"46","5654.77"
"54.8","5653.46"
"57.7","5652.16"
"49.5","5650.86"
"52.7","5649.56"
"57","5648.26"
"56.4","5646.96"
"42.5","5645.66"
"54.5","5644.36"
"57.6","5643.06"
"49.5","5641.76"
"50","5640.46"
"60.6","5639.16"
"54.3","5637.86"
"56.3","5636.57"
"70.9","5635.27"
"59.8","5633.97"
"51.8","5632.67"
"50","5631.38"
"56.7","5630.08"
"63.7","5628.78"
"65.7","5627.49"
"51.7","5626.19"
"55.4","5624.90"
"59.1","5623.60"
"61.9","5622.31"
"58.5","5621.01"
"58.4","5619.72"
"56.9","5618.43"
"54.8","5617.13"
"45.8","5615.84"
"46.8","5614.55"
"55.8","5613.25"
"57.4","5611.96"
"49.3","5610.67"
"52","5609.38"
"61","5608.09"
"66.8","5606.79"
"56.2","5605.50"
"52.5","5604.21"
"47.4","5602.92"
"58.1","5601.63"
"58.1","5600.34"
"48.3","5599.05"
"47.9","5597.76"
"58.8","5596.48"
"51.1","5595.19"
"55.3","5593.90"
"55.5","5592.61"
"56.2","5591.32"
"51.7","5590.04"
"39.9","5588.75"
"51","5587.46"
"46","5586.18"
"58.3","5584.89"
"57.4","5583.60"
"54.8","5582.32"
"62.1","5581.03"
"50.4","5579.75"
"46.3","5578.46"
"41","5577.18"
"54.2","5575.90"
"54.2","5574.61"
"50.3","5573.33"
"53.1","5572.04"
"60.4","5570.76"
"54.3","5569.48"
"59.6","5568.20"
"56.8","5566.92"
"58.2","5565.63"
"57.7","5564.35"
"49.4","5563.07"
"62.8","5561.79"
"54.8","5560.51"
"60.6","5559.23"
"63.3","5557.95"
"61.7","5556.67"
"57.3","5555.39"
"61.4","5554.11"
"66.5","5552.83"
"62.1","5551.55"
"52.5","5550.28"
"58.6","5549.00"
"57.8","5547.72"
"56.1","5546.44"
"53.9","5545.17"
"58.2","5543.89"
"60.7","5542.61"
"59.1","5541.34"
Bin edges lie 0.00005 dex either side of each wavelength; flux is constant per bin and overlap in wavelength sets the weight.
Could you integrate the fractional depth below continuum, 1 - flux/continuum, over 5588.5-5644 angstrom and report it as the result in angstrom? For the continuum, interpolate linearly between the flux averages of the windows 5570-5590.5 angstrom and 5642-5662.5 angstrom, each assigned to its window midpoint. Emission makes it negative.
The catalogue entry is -2.5 angstrom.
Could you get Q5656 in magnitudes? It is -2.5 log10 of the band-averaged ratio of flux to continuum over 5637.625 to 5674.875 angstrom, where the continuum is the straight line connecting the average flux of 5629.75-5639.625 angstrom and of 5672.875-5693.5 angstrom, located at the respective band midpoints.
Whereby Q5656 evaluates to 0.037 mag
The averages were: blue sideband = 57.5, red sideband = 55.9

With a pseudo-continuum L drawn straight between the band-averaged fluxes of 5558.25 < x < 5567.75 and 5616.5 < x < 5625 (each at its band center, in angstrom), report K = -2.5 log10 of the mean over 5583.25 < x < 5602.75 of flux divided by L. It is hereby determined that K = 0.10 mag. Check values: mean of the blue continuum 57.4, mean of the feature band 52.7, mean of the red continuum 58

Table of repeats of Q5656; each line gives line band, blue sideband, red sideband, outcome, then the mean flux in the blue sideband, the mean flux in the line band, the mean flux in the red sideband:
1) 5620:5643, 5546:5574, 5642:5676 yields -0.03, 58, 57.4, 55.1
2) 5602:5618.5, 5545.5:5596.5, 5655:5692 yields 0.03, 55.4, 54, 56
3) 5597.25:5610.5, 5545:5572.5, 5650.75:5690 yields 0.05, 58.3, 54.7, 55.7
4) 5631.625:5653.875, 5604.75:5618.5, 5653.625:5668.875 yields 0.01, 54.7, 55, 56.3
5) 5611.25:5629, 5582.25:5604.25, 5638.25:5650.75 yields -0.07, 52.6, 56.4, 53.3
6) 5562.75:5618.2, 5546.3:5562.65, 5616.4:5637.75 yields 0.10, 59.6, 53.6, 58.1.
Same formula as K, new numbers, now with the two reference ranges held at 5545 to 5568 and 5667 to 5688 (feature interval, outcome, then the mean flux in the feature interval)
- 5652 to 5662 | 0.03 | 55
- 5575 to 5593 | 0.12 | 51.8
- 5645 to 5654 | 0.07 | 53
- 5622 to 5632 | -0.02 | 57.9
